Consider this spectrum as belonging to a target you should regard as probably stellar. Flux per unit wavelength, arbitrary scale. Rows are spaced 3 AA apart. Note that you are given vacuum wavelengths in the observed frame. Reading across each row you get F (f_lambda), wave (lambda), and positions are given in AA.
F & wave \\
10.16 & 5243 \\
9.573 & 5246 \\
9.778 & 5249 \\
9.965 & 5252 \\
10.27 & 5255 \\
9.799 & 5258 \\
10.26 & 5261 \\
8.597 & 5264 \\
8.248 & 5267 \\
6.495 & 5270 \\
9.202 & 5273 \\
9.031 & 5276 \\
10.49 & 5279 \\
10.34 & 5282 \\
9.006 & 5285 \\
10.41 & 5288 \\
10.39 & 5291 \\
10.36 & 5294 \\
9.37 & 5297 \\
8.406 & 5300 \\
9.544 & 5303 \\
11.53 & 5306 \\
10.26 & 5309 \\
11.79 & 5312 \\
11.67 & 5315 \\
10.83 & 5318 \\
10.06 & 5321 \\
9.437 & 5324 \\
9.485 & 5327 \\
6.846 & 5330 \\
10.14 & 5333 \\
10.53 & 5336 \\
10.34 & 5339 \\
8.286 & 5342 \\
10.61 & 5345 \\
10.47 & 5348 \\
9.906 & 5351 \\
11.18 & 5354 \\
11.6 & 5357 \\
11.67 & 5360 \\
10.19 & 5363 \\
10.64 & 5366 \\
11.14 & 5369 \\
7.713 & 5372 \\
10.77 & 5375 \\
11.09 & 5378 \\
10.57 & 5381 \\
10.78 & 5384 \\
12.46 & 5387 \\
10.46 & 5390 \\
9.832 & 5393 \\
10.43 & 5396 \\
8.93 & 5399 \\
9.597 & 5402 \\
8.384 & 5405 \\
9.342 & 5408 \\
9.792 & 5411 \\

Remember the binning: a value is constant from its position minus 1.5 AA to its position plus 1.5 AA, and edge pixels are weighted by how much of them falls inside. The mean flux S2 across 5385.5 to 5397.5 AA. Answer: 10.8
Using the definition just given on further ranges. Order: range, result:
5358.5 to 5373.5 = 10.3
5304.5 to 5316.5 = 11.3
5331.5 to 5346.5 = 9.98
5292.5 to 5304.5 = 9.42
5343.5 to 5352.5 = 10.3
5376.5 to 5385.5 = 10.8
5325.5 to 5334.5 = 8.82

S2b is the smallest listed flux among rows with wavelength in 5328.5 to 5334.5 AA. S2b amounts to 6.846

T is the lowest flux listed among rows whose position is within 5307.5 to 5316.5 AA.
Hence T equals 10.26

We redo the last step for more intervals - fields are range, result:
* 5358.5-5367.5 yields 10.19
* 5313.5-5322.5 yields 10.06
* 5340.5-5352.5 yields 8.286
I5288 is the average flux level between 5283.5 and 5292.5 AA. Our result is 9.94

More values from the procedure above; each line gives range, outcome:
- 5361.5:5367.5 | 10.4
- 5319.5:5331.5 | 8.96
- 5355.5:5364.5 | 11.2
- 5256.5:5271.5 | 8.68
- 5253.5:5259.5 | 10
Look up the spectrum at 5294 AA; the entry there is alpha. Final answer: 10.36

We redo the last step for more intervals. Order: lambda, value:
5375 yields 10.77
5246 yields 9.573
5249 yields 9.778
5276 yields 9.031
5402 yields 9.597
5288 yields 10.41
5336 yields 10.53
